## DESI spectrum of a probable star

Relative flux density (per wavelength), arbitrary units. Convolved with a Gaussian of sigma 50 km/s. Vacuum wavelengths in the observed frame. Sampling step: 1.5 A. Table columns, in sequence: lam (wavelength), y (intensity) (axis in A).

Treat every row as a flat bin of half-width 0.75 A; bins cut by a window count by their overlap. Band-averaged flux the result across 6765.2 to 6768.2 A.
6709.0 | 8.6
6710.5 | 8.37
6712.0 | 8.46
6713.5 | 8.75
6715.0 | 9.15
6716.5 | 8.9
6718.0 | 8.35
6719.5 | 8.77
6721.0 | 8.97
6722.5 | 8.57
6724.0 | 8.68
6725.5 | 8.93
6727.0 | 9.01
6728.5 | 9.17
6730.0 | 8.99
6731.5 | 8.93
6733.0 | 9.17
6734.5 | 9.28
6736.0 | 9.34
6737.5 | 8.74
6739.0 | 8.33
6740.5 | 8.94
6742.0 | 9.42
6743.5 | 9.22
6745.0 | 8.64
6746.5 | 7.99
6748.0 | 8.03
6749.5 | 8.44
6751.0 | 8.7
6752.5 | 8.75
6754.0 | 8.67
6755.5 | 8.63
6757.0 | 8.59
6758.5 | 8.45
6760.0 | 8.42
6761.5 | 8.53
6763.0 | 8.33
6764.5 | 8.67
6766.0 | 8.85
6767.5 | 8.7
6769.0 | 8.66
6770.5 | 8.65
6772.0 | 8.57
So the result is 8.77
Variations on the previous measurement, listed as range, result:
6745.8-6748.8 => 8.02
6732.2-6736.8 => 9.25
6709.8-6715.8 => 8.69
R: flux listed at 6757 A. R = 8.59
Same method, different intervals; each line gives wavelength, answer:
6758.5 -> 8.45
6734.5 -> 9.28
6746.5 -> 7.99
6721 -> 8.97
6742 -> 9.42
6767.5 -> 8.7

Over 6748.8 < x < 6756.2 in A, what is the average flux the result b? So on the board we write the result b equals 8.64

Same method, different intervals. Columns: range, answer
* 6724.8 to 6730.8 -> 9.03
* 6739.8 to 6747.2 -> 8.85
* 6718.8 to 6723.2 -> 8.77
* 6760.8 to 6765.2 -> 8.51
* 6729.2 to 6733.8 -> 9.03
